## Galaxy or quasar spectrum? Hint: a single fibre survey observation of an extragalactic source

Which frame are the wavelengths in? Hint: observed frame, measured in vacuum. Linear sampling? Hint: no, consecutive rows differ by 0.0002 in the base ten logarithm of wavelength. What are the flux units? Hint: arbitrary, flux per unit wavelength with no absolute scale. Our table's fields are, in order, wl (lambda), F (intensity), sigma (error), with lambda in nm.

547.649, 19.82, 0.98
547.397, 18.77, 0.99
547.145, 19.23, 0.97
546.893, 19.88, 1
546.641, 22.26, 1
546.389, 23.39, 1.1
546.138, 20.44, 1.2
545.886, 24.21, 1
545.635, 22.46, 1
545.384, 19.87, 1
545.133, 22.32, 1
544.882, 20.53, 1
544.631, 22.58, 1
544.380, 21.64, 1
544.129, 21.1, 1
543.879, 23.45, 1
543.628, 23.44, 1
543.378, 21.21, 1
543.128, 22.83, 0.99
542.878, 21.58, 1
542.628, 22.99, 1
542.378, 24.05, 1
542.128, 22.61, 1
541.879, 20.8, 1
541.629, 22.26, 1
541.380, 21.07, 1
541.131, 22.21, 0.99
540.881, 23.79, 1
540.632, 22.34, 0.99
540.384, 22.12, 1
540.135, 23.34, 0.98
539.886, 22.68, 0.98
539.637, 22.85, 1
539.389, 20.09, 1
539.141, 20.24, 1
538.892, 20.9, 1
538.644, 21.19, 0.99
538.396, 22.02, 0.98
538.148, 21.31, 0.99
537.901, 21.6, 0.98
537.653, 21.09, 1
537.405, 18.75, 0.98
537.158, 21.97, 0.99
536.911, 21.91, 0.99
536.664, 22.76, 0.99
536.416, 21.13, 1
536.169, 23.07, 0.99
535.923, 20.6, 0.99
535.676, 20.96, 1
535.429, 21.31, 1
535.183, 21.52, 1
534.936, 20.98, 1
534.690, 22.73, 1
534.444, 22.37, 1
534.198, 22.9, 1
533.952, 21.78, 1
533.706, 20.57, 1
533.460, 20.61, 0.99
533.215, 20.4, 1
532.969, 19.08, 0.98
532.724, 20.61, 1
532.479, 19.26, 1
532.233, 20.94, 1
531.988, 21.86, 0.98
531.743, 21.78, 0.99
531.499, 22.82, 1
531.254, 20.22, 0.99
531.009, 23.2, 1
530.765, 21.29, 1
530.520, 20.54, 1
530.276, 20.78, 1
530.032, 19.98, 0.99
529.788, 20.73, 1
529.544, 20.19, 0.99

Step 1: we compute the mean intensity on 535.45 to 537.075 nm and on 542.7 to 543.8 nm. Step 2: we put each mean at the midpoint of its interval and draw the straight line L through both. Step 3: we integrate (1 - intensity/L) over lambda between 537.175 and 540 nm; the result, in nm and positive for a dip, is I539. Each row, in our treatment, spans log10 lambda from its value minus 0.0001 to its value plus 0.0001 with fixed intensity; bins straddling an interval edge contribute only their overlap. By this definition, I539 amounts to 0.10 nm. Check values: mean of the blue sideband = 21.7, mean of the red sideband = 22.3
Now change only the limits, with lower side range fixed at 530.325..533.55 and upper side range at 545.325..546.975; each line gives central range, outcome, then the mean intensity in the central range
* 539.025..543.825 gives -0.146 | 22.3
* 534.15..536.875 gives -0.079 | 21.8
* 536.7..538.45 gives 0.005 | 21.3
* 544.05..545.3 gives 0.013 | 21.6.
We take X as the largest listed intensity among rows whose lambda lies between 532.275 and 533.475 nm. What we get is 20.61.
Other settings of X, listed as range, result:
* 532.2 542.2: 23.79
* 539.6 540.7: 23.34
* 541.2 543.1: 24.05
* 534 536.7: 23.07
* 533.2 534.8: 22.9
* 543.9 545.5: 22.58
